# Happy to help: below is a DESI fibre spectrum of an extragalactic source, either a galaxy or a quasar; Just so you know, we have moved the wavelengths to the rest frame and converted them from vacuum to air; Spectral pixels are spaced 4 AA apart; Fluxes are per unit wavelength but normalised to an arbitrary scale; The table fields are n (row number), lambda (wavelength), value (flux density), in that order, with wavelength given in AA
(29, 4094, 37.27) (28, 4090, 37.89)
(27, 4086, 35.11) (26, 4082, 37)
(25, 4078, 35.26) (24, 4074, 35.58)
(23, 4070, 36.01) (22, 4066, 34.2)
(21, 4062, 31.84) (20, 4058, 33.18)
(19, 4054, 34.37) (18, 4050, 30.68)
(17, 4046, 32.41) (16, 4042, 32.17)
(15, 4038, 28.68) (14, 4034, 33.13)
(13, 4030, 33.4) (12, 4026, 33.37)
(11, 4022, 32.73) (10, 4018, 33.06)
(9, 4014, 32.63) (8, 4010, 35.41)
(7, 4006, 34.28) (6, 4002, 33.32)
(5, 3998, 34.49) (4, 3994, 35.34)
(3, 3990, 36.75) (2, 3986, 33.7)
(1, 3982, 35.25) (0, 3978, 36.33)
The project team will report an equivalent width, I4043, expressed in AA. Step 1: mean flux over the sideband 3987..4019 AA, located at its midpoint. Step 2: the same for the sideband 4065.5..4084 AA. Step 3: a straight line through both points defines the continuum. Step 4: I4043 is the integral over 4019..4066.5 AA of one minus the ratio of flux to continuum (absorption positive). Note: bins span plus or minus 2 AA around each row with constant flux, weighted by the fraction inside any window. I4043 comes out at 3.6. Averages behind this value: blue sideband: 34.4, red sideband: 35.7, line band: 32.5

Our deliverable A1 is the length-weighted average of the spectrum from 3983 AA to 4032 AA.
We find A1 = 34.1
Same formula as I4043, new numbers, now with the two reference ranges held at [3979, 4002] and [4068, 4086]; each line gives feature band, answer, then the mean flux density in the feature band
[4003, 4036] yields 1.68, 33.5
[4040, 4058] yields 1.57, 32.5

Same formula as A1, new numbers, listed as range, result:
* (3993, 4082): 33.5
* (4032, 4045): 31.4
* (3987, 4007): 34.8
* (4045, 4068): 32.8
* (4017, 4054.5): 32.3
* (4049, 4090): 34.6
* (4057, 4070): 33.5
